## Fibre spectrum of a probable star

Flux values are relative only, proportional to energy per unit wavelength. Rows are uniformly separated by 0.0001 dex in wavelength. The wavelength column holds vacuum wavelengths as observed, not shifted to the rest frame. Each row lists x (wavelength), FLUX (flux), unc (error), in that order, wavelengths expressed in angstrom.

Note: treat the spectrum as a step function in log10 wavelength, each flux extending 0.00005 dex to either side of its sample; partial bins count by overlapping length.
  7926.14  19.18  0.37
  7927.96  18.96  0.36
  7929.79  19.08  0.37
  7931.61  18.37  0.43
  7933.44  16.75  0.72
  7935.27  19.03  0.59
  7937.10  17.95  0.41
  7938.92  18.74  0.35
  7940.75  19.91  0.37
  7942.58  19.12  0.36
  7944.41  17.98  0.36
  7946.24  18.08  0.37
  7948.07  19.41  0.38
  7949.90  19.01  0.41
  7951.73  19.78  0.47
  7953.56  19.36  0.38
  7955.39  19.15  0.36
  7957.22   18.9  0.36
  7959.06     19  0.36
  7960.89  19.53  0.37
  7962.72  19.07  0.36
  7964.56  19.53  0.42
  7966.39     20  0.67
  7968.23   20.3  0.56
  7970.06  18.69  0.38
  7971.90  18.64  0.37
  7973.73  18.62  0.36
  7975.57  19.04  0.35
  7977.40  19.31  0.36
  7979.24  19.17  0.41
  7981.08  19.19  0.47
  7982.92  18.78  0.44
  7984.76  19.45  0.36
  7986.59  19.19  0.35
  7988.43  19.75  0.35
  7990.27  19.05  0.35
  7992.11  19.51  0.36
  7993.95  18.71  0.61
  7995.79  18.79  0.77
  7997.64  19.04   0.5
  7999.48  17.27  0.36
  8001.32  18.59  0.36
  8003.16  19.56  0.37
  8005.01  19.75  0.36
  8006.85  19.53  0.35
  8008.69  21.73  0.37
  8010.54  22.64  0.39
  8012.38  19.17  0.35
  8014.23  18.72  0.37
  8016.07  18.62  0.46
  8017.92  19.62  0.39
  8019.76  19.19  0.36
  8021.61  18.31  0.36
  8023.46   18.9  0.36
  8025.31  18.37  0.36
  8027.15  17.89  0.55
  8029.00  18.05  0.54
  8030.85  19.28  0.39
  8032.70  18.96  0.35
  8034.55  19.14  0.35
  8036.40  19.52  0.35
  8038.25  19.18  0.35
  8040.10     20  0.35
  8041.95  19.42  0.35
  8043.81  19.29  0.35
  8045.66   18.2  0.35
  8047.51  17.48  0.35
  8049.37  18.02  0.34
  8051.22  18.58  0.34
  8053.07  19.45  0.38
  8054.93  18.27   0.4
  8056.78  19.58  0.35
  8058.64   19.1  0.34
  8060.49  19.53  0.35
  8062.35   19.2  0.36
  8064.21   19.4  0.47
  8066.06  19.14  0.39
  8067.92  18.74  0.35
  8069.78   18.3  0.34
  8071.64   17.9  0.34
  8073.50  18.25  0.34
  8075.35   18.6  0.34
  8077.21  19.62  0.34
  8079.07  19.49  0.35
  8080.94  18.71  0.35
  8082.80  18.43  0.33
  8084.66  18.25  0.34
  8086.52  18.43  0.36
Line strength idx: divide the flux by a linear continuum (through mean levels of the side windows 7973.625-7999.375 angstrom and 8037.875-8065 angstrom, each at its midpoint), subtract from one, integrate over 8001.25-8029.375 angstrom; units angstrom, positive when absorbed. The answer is -0.5 angstrom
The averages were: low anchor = 19.1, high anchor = 19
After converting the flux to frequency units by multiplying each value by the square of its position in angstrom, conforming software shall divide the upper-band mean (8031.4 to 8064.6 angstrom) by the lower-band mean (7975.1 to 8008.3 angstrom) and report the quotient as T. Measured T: 1.0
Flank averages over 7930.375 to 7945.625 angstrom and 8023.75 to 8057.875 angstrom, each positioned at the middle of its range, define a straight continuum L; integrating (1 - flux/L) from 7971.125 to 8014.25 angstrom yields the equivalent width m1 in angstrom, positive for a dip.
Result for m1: -1.5 angstrom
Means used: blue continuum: 18.5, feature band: 19.3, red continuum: 18.8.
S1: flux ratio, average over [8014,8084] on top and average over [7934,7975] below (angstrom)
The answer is 0.99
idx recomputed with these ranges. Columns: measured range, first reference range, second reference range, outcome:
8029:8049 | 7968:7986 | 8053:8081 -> 0.0 angstrom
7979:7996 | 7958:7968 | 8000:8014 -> 0.5 angstrom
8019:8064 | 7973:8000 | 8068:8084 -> -0.2 angstrom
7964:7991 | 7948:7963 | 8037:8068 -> -0.1 angstrom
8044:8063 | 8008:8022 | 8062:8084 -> 0.4 angstrom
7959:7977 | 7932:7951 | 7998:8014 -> -0.2 angstrom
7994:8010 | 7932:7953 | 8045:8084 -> -0.5 angstrom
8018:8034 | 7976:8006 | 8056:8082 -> 0.3 angstrom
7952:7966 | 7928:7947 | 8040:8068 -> -0.5 angstrom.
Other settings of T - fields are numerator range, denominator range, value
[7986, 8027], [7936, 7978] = 1.02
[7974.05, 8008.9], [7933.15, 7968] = 1.02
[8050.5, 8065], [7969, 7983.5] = 1.03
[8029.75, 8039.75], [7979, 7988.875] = 1.01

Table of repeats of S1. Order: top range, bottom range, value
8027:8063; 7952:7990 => 0.98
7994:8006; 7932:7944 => 1.02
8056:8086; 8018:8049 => 1.00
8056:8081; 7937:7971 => 0.99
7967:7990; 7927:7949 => 1.03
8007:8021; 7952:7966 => 1.03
